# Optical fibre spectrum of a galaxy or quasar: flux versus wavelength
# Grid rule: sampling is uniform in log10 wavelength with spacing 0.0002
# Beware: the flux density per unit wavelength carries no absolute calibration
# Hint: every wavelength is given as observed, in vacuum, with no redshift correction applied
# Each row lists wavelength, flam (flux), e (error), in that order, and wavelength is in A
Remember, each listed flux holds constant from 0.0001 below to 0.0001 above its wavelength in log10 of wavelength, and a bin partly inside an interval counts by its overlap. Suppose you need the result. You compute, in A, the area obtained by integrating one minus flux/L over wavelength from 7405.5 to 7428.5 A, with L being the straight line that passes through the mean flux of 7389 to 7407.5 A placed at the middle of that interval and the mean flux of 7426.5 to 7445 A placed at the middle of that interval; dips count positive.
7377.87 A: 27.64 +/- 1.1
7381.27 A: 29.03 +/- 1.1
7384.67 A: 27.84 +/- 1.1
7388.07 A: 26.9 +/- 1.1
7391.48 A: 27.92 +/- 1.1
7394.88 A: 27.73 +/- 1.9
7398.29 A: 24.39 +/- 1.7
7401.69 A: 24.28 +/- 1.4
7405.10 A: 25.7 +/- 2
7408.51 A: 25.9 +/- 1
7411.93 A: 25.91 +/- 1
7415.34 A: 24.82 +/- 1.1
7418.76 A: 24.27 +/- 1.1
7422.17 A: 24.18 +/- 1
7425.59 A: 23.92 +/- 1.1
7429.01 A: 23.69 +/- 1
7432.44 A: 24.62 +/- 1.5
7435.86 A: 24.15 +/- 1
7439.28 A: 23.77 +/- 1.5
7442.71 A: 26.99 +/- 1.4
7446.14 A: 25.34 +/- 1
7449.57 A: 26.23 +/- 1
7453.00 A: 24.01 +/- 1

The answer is 0.5 A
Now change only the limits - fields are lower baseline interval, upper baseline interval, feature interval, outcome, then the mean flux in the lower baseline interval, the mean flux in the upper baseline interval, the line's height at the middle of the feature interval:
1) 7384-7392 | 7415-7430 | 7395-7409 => 0.4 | 27.4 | 24.1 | 26.1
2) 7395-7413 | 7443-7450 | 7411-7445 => 1.5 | 25.4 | 25.9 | 25.7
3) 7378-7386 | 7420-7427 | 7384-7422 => 0.5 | 28.3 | 24.1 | 26.2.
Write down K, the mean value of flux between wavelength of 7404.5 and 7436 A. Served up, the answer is 24.7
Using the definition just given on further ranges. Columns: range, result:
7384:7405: 26.4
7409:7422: 25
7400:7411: 25.3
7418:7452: 24.7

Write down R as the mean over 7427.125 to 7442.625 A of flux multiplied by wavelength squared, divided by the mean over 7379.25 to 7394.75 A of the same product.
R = 0.9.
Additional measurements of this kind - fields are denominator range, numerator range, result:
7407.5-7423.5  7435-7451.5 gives 1.02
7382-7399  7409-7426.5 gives 0.92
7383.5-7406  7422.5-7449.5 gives 0.95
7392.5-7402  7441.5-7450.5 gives 1.02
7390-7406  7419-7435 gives 0.93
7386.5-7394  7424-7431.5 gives 0.88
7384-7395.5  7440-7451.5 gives 0.96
